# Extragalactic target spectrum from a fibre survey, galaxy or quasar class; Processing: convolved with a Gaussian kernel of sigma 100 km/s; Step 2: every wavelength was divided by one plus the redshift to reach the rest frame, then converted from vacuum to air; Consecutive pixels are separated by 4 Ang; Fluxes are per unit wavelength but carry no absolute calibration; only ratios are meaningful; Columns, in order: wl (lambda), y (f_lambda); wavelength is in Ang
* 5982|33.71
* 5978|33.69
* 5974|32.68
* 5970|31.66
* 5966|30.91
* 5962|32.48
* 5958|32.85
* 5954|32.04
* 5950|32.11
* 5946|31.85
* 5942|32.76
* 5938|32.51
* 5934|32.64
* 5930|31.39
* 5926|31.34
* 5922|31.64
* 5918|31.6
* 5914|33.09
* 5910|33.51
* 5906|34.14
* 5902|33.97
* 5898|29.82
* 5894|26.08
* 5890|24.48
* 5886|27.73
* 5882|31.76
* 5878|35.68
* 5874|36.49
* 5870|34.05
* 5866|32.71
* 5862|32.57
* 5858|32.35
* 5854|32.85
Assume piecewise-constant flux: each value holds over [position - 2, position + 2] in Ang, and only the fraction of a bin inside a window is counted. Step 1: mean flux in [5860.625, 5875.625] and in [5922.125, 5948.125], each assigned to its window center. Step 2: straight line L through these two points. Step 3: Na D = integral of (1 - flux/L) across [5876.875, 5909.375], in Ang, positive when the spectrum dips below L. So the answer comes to 2.7 Ang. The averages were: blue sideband 33.9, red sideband 32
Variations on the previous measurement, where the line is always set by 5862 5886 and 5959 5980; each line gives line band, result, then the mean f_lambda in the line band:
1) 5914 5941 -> 0.7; 32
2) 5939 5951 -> 0.1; 32.3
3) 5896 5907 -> 0.2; 32.5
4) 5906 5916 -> -0.1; 33.5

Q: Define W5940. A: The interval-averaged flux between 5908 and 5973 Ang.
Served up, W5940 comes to 32.2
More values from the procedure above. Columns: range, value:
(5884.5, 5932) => 30.8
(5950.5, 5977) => 32.2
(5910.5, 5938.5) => 32.1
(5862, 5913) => 31.8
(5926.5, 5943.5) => 32.2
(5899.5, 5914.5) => 33.6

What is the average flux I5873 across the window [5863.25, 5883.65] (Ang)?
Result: 34.1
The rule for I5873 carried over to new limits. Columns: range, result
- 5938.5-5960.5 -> 32.3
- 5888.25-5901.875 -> 27.8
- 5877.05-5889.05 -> 30.7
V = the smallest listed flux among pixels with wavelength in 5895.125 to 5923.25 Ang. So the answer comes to 29.82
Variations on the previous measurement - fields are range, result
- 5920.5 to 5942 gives 31.34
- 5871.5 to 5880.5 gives 35.68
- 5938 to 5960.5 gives 31.85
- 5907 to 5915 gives 33.09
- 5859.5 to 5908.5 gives 24.48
